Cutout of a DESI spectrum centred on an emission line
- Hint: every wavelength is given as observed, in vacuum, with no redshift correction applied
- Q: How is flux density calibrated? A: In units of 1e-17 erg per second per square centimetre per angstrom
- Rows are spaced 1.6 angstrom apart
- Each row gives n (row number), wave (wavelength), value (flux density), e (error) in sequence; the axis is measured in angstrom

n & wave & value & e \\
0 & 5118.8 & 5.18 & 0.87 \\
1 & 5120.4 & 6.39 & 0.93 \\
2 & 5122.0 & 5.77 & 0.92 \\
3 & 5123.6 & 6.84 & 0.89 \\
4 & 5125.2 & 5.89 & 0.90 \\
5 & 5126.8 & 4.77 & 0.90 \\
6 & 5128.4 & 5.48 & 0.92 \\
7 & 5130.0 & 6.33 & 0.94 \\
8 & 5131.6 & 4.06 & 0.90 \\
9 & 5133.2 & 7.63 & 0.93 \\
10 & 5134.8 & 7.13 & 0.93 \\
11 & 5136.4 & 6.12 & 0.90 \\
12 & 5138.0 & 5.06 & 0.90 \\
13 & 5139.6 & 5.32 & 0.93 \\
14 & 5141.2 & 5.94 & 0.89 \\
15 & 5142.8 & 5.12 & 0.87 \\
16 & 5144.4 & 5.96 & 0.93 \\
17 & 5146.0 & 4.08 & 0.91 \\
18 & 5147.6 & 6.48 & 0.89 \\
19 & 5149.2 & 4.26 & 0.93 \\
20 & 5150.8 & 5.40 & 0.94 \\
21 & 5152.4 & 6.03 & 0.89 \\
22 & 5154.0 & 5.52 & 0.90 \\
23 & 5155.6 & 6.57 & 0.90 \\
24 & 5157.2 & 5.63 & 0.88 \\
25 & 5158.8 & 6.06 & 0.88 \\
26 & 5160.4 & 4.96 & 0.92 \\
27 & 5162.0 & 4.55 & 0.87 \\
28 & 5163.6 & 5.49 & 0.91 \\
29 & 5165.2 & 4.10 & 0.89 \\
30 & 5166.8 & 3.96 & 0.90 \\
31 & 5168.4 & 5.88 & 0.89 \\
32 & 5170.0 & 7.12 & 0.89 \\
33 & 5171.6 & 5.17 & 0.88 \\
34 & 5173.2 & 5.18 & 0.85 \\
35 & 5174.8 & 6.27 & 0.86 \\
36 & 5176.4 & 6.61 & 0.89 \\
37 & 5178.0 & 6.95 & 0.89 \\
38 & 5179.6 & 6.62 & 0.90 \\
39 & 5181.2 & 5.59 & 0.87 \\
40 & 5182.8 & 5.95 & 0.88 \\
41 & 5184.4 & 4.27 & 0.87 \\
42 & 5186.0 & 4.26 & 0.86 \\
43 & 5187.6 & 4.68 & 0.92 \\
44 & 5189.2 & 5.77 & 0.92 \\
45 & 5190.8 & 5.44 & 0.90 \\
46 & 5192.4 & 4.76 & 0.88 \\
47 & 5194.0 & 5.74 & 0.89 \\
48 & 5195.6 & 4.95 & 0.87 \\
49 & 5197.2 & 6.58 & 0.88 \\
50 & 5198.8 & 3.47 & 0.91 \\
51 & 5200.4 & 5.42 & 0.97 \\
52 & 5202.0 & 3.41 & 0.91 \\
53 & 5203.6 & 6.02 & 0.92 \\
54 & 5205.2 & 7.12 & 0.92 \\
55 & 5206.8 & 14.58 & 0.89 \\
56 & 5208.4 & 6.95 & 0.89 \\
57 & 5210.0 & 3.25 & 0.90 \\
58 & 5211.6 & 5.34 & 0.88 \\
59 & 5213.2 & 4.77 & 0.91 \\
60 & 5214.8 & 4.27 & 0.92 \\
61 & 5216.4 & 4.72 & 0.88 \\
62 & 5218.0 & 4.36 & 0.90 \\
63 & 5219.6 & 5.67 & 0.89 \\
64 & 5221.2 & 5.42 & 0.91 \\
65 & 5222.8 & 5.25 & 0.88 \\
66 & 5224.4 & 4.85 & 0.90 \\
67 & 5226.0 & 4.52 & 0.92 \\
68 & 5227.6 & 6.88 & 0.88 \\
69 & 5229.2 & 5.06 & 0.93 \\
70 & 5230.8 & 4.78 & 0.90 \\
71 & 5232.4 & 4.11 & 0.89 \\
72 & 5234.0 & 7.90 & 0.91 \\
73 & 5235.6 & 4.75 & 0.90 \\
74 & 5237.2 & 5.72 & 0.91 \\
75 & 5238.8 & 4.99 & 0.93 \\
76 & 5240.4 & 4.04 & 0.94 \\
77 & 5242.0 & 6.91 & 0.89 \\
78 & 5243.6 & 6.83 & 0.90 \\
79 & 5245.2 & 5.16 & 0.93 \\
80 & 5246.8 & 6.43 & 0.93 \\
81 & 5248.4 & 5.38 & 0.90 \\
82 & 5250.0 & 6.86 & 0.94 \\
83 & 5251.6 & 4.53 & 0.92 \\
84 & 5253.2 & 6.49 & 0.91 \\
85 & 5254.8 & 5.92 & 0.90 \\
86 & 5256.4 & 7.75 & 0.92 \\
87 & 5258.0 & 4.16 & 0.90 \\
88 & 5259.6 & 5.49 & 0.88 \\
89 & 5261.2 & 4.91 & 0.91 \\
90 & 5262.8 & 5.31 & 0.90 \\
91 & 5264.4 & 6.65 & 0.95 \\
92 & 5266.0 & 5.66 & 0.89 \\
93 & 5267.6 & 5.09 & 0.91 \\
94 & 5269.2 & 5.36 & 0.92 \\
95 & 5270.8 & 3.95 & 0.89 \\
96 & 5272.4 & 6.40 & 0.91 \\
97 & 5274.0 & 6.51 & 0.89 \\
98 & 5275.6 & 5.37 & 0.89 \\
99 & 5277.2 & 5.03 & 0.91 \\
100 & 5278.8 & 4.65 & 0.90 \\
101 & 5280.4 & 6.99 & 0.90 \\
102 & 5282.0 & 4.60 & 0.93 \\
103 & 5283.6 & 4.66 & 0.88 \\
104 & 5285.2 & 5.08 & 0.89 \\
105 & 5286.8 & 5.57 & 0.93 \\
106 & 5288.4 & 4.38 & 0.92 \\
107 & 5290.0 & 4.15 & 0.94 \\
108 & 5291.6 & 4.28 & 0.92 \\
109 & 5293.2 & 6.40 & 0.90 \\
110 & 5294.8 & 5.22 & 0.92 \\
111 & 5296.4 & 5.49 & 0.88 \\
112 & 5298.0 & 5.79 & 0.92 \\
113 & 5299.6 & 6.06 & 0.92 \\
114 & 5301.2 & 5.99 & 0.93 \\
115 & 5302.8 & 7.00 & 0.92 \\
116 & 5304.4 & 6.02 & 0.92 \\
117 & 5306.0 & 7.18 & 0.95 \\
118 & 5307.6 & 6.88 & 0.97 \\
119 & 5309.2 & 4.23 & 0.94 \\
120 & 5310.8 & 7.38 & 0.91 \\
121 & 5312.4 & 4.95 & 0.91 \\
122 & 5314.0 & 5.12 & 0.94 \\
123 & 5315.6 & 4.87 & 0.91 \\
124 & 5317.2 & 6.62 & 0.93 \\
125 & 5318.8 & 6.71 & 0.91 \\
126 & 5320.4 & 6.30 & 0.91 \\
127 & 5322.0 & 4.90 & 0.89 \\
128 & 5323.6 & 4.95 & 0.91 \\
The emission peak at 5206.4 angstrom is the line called H-beta 4861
